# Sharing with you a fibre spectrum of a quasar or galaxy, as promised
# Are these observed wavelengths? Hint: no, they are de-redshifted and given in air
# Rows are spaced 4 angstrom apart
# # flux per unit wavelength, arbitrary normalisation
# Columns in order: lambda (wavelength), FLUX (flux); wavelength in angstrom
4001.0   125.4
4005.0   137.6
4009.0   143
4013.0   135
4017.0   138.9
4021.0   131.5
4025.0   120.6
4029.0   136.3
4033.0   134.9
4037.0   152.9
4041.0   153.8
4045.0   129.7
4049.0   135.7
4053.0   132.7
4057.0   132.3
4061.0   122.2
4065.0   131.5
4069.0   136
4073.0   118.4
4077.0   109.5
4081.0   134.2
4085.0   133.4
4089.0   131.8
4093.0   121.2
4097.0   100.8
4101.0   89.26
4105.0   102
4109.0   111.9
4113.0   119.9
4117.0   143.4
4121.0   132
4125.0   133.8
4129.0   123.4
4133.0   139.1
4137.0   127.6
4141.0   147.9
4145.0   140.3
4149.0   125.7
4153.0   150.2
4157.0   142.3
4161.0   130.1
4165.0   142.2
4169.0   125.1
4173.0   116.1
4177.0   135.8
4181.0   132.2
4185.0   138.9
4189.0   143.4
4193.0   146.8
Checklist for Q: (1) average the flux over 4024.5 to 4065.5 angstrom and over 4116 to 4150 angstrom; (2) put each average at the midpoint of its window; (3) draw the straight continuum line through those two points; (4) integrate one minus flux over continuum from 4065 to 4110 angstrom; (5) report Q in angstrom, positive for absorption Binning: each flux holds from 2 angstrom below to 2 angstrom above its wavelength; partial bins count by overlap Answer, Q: 5.7 angstrom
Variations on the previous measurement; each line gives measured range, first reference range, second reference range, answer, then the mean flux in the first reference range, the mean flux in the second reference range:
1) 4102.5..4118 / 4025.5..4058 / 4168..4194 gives 2.2 angstrom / 138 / 134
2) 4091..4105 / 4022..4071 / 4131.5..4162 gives 3.4 angstrom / 135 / 138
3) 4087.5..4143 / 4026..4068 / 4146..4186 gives 4.8 angstrom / 136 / 134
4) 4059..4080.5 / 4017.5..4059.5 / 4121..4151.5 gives 1.8 angstrom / 136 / 134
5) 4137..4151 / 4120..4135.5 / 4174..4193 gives -0.3 angstrom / 132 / 137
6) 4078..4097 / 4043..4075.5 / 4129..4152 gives 0.8 angstrom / 130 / 136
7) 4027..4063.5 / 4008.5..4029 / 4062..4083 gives -2.0 angstrom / 133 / 126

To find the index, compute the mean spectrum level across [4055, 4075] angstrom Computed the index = 128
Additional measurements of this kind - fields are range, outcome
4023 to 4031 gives 128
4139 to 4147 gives 144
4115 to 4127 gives 136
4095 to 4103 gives 95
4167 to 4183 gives 127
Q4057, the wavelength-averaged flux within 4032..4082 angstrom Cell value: 133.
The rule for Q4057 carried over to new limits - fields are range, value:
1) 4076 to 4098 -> 123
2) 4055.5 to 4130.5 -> 122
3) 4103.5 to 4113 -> 110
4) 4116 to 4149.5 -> 135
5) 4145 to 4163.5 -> 138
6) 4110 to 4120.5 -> 130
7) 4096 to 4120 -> 113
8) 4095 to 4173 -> 127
